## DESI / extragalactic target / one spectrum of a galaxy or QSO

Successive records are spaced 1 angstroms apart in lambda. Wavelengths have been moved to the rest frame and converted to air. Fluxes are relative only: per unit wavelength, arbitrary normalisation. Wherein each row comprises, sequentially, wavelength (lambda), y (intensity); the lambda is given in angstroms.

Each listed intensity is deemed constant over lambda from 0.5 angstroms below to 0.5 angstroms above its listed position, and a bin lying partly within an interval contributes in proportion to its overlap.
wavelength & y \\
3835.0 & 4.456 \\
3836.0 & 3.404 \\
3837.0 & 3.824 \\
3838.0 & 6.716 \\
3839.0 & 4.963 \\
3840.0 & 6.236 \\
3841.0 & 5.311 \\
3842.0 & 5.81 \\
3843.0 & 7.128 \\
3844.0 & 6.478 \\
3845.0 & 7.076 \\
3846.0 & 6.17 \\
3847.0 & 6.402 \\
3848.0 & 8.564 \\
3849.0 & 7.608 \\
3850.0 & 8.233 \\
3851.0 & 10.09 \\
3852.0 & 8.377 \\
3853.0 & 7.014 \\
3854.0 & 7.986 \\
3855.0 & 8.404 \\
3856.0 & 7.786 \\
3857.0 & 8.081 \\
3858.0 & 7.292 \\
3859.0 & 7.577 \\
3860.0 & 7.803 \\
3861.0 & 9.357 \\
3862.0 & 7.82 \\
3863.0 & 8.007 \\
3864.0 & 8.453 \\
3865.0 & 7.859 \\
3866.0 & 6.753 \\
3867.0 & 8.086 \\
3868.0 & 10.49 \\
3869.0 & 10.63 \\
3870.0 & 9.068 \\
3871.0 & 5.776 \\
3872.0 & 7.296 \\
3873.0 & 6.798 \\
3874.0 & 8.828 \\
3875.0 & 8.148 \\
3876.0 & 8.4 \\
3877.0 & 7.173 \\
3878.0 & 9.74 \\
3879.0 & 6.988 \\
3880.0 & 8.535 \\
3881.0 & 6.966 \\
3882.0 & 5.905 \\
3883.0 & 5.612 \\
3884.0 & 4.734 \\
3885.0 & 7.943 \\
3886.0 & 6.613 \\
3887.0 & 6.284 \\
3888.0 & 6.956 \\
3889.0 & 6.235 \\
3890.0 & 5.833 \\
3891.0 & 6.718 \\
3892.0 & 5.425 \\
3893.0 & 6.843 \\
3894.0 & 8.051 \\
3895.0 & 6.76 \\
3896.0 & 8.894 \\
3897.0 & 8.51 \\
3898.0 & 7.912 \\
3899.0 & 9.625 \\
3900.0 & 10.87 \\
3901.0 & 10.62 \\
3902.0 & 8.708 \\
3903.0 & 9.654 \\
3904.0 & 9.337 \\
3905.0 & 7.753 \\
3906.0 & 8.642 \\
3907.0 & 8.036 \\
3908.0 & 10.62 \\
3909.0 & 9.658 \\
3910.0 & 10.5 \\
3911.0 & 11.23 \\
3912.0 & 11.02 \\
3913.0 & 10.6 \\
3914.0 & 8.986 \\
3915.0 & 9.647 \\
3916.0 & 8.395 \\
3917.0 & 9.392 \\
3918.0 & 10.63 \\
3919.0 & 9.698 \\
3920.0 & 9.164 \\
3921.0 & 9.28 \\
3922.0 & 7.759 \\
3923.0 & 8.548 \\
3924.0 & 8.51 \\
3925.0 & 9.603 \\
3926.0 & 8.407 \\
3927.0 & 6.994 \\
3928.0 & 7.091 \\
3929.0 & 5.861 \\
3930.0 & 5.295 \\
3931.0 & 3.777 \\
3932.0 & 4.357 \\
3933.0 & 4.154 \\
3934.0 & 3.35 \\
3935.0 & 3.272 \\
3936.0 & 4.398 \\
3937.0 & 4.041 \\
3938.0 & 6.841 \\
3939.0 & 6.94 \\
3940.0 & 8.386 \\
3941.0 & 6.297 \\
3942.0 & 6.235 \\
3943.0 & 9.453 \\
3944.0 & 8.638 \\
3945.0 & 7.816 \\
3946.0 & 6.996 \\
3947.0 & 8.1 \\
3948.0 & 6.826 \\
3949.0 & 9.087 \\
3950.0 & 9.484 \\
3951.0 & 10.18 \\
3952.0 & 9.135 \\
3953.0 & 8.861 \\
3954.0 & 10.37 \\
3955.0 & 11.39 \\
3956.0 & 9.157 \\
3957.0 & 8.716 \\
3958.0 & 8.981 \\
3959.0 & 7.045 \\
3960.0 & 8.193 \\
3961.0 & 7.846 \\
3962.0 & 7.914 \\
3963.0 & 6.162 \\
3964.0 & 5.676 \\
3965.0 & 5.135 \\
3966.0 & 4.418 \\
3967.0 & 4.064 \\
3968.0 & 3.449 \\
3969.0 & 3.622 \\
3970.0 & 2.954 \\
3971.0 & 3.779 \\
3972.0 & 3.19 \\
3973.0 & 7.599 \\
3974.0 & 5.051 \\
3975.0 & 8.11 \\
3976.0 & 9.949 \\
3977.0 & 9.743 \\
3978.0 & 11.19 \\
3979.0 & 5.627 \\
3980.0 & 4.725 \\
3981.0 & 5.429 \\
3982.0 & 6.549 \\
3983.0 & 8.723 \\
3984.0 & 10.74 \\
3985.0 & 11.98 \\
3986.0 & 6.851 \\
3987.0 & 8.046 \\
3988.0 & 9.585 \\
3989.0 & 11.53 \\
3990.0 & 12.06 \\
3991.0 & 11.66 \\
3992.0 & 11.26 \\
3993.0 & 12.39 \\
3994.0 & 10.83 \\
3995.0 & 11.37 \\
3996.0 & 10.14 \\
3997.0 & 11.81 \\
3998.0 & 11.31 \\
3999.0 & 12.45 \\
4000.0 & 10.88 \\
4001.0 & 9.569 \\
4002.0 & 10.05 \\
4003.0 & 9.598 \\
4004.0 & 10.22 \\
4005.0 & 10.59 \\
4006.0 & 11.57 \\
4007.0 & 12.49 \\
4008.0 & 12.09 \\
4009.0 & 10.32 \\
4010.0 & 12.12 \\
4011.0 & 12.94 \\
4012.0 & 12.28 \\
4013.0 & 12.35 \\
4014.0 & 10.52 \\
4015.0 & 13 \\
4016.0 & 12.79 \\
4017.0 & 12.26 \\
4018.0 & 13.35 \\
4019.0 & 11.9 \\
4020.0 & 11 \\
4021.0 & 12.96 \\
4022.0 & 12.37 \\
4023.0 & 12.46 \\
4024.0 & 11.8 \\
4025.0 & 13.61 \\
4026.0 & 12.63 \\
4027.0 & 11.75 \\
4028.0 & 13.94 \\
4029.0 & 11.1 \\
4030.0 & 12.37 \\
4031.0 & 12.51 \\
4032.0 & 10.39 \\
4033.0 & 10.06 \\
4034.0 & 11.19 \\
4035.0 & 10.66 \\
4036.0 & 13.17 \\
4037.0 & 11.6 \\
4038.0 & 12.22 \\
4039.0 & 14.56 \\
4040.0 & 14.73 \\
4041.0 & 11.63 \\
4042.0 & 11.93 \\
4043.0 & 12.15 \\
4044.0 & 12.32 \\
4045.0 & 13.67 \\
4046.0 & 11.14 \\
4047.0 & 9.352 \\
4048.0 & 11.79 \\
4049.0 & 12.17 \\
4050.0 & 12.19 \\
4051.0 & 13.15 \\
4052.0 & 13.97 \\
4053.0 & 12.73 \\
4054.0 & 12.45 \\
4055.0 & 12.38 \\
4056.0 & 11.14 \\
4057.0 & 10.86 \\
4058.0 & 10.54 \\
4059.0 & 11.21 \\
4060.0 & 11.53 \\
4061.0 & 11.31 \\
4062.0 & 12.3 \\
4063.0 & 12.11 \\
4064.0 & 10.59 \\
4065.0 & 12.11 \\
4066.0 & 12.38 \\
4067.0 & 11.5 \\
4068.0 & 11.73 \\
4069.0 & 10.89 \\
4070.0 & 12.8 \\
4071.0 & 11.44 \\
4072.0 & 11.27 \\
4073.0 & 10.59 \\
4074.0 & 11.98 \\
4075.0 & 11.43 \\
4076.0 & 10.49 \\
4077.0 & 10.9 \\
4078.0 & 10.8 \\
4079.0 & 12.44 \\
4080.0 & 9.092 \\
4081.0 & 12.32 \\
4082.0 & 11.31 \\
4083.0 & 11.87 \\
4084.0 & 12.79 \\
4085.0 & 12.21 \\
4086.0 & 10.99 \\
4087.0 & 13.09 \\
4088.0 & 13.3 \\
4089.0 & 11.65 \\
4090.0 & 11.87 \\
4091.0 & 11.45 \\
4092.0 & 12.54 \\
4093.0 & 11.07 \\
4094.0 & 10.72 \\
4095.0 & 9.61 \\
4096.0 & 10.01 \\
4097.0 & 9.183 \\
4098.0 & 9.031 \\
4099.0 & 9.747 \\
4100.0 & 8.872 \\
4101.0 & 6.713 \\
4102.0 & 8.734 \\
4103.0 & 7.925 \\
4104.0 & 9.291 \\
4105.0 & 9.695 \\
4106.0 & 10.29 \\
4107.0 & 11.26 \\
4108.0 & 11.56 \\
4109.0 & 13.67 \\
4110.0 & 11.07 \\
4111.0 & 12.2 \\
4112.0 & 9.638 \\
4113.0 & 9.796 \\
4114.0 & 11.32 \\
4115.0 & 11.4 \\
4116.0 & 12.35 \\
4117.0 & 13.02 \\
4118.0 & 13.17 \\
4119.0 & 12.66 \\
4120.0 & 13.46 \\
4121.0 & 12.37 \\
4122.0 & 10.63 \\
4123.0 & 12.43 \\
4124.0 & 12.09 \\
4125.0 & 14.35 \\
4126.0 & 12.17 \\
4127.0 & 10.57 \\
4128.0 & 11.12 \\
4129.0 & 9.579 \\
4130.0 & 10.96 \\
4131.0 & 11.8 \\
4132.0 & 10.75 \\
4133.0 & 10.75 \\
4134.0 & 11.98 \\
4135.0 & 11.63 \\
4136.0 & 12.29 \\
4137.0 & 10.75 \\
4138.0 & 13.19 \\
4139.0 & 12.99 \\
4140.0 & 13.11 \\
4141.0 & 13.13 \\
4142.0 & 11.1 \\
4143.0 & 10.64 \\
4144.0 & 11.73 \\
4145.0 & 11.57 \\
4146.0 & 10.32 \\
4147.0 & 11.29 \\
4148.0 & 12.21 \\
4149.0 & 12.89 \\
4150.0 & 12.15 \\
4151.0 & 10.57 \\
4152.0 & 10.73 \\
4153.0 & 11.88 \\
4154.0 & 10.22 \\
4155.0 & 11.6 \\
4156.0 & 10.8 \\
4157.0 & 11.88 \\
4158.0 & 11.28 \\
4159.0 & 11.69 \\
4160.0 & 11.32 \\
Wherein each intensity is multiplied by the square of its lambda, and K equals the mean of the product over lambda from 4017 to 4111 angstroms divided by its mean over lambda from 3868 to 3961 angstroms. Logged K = 1.56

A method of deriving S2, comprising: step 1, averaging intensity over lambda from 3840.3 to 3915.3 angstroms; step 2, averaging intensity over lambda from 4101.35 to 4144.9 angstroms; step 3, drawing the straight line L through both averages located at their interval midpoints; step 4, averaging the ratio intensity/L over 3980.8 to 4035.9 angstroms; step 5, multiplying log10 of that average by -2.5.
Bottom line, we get -0.14 mag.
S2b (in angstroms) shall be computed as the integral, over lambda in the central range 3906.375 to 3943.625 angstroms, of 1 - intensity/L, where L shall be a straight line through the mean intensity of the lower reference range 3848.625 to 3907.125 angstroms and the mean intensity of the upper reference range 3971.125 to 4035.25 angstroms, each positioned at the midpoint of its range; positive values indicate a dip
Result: 4.7 angstroms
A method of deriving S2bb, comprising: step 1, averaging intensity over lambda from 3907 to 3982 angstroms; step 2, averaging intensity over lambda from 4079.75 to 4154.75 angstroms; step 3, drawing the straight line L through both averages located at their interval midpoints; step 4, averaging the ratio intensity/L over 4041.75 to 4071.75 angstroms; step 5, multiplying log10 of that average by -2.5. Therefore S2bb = -0.19 mag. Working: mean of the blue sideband 7.47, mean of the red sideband 11.3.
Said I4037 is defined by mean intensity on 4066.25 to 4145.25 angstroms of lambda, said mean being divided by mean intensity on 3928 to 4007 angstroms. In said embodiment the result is 1.4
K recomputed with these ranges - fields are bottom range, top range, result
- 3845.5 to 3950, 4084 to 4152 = 1.62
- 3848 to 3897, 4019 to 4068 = 1.72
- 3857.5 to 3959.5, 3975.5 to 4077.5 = 1.52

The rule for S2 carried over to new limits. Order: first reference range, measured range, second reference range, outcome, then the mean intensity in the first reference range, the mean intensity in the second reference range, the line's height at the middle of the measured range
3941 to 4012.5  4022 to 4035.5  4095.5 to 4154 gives -0.23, 8.78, 11.2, 9.64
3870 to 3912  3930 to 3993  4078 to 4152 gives 0.23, 7.98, 11.3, 9.03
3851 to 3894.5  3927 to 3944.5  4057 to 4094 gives 0.45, 7.58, 11.6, 8.82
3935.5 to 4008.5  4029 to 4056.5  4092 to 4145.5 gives -0.24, 8.4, 11.2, 9.74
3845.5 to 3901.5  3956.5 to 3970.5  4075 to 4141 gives 0.45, 7.77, 11.3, 9.11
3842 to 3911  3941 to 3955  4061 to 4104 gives 0.05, 7.93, 11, 9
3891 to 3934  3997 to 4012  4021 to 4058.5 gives -0.01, 8.37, 12.1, 11.1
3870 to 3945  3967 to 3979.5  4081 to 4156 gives 0.40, 7.71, 11.3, 8.84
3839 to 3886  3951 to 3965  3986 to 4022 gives 0.21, 7.59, 11.4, 10.1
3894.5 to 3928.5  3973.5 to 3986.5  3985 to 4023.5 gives 0.32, 9.15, 11.3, 10.8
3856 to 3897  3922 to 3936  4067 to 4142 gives 0.35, 7.53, 11.3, 8.4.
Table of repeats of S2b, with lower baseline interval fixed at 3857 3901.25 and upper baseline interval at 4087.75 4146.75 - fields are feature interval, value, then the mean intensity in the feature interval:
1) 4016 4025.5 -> -2.6 angstroms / 12.4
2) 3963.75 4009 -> 3.1 angstroms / 8.7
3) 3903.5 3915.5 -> -2.2 angstroms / 9.67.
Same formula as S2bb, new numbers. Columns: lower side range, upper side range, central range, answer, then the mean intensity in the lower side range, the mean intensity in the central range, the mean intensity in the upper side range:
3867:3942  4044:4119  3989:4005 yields -0.15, 7.78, 11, 11.3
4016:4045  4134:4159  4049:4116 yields 0.07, 12.3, 11.2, 11.7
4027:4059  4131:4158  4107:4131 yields -0.01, 12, 11.8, 11.6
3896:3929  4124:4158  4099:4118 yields 0.07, 9.18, 10.5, 11.6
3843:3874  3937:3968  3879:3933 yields -0.03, 7.91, 8.05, 7.68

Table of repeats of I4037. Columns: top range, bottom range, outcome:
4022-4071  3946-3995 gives 1.50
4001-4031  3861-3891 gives 1.58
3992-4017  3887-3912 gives 1.35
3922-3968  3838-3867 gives 0.96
